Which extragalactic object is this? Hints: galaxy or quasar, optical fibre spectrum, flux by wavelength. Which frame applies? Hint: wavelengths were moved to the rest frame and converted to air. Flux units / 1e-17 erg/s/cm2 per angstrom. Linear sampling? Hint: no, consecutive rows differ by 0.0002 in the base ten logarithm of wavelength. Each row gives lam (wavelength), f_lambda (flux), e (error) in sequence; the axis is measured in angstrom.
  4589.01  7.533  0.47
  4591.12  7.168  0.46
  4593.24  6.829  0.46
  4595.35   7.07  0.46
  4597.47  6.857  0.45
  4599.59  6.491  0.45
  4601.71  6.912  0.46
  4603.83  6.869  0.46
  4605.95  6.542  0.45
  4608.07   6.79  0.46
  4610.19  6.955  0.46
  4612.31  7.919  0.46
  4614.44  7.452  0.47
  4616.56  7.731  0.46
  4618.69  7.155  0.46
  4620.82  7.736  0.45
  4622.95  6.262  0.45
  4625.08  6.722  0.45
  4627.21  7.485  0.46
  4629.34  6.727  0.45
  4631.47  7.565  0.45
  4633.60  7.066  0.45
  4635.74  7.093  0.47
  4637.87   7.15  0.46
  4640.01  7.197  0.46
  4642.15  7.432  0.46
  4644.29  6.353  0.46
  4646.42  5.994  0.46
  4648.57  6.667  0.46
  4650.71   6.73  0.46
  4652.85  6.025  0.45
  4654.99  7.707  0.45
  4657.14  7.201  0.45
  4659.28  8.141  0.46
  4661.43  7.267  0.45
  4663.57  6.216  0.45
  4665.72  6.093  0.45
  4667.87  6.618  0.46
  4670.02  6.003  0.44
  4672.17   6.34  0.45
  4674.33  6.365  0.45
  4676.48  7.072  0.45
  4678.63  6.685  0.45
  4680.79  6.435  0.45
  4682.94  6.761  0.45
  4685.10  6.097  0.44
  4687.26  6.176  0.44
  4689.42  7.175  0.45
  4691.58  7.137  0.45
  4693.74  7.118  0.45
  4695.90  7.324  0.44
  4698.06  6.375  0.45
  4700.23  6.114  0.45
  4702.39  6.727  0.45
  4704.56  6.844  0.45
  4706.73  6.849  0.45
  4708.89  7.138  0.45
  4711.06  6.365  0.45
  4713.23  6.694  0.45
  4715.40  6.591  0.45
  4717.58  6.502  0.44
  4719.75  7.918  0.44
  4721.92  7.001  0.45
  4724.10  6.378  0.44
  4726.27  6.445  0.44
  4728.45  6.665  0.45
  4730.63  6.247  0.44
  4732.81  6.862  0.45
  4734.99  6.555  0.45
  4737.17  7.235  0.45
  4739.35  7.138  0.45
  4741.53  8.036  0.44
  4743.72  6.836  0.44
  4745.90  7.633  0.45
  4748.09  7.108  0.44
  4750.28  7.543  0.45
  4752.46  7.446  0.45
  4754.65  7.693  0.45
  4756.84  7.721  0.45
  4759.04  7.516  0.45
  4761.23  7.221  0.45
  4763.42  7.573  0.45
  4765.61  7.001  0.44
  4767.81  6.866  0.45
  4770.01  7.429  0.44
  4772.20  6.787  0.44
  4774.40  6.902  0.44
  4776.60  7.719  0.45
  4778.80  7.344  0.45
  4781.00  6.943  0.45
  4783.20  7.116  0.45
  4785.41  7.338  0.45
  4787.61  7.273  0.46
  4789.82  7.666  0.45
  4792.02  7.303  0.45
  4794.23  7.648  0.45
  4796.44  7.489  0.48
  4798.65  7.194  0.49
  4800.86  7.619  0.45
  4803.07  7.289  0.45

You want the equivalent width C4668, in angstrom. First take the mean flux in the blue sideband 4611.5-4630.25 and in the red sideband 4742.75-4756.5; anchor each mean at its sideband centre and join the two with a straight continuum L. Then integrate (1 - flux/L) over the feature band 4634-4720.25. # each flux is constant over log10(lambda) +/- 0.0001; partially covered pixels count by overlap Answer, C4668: 6.5 angstrom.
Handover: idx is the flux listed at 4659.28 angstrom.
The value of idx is 8.141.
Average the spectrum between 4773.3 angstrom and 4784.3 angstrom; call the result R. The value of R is 7.21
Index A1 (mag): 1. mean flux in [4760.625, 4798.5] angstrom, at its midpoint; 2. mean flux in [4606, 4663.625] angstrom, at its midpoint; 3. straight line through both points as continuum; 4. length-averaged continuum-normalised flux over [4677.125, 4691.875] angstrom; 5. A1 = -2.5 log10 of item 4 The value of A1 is 0.08 mag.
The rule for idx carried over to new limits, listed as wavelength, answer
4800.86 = 7.619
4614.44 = 7.452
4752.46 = 7.446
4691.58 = 7.137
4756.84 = 7.721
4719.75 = 7.918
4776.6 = 7.719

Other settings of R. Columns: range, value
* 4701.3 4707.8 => 6.8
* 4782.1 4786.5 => 7.22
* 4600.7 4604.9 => 6.89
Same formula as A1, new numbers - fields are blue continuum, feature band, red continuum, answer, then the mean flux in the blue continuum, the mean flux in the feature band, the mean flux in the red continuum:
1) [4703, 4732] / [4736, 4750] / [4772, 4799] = -0.06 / 6.74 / 7.34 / 7.3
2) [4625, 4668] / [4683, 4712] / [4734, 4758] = 0.07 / 6.94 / 6.73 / 7.36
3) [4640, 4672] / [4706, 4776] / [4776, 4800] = 0.01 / 6.75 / 7.07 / 7.36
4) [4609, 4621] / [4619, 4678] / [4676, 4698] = 0.04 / 7.47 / 6.86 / 6.77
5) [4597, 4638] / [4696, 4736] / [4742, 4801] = 0.08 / 7.08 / 6.7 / 7.33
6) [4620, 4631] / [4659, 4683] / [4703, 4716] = 0.04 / 7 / 6.61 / 6.75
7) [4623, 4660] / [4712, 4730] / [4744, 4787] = 0.07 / 6.98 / 6.76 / 7.3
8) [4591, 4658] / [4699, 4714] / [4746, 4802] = 0.08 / 6.99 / 6.67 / 7.34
